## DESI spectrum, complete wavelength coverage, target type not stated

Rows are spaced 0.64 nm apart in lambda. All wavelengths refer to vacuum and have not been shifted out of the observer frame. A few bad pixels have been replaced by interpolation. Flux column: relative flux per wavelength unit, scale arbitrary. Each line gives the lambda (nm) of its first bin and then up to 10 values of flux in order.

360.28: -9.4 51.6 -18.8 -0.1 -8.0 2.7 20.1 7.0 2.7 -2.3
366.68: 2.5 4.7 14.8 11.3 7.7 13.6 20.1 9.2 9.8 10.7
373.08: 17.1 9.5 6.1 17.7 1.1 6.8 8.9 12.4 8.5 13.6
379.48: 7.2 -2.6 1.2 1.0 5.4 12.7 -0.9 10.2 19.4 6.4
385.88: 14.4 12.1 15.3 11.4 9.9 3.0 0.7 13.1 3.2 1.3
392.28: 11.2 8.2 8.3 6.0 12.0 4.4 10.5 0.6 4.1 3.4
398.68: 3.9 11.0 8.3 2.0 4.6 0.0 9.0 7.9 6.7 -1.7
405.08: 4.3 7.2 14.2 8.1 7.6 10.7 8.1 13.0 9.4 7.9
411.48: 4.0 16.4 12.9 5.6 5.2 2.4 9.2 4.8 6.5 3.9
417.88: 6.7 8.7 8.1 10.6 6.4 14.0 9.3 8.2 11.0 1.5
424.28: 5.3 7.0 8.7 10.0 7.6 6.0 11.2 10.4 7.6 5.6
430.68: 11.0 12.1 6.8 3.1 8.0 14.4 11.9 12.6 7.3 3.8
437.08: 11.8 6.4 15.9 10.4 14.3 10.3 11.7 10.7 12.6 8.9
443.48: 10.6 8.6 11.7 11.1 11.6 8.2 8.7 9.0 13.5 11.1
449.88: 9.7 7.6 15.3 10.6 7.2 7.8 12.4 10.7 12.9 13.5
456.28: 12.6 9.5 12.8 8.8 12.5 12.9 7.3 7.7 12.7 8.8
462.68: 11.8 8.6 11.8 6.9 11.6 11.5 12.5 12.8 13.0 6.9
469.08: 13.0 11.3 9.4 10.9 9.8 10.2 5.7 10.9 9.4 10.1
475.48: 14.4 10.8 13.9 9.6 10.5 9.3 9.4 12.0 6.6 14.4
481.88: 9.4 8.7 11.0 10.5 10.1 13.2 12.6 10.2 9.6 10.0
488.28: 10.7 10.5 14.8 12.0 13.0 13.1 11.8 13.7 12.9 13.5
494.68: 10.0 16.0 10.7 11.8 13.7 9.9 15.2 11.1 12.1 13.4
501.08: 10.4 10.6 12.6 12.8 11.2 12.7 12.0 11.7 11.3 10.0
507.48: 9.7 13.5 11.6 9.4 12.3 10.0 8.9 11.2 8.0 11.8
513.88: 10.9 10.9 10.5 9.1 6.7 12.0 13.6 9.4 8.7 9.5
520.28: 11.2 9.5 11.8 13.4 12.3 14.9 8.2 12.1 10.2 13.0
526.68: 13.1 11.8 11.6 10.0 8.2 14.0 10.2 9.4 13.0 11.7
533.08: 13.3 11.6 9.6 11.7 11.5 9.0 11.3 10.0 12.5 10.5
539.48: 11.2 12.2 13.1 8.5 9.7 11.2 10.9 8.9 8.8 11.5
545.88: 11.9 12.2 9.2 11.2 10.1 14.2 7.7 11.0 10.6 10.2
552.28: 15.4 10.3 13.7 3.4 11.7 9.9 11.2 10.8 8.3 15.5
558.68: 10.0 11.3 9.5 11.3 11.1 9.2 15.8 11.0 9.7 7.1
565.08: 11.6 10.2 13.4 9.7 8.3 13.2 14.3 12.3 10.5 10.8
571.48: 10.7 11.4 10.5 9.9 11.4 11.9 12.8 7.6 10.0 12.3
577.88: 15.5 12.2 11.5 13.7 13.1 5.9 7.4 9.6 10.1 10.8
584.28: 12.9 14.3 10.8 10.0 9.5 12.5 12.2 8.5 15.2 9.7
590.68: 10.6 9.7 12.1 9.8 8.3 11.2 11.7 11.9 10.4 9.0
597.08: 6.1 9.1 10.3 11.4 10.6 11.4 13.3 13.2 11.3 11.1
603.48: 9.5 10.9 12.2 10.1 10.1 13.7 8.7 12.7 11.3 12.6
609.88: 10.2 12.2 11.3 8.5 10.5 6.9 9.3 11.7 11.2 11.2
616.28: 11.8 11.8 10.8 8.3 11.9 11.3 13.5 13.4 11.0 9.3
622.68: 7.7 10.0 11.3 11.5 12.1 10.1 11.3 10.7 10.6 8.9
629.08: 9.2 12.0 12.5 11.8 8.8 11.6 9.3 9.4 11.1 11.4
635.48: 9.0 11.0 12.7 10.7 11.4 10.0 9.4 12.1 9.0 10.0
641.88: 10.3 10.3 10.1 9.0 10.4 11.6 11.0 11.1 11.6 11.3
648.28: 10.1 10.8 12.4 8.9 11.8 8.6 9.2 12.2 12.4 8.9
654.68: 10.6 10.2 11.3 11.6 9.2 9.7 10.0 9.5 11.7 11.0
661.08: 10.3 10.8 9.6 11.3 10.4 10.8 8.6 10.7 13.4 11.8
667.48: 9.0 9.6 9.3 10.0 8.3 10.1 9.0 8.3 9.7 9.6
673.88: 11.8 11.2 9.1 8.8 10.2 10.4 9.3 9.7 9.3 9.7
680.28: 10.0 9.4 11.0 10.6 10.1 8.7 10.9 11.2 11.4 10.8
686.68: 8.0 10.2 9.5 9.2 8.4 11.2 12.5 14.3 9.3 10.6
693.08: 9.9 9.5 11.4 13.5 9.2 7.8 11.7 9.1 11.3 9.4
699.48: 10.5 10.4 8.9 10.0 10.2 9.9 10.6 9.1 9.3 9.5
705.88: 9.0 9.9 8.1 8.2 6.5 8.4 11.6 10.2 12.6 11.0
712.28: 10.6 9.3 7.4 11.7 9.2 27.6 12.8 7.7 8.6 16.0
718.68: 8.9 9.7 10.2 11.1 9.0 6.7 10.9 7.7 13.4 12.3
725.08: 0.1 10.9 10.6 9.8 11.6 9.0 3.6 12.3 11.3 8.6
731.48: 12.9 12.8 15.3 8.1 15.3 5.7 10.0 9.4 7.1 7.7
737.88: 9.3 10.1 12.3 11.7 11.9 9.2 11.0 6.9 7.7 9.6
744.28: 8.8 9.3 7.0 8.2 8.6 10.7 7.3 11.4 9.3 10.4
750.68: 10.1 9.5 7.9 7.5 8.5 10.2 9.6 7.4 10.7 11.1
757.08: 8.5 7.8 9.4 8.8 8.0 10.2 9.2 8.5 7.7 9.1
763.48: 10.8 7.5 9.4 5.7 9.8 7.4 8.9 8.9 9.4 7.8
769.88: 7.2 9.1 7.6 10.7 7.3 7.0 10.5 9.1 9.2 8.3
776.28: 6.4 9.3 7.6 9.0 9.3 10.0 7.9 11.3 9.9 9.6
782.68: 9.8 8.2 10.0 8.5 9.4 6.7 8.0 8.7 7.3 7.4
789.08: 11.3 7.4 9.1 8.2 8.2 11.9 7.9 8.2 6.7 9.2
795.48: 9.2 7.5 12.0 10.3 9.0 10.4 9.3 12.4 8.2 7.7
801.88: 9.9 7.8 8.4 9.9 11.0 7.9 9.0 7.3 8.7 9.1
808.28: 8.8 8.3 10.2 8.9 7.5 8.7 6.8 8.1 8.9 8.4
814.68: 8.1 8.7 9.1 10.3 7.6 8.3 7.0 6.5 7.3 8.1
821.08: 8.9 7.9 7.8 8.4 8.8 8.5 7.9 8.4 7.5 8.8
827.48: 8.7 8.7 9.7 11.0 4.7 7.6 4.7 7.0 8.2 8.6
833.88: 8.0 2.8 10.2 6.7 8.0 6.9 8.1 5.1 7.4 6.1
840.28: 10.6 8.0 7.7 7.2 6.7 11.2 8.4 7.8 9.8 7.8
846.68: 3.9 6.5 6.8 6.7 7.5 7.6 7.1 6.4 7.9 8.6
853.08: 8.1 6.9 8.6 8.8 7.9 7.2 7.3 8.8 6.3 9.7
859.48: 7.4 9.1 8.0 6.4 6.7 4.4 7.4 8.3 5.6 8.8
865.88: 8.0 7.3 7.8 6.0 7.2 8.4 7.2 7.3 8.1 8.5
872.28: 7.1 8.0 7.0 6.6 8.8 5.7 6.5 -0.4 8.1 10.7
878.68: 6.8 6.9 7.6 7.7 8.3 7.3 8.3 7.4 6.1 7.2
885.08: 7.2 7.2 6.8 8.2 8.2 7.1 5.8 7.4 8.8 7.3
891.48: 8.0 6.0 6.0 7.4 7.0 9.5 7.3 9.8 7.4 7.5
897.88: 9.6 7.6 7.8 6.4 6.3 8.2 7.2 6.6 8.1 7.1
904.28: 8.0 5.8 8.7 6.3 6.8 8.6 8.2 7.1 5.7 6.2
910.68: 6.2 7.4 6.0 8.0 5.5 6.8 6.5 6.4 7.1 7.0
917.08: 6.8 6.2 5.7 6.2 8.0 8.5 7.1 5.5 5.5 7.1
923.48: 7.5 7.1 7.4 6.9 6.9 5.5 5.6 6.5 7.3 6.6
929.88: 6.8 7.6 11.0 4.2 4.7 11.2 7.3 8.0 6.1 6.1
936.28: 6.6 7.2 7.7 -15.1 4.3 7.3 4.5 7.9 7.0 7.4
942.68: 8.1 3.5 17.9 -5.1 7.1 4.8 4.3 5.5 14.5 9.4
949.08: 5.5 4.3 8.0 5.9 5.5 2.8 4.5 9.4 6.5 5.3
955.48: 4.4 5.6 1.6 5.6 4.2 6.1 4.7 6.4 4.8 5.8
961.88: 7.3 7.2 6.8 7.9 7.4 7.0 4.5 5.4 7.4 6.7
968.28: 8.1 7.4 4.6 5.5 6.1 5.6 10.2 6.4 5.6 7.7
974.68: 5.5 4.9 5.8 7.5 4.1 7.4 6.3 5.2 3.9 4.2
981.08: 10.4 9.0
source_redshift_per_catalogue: 0.09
